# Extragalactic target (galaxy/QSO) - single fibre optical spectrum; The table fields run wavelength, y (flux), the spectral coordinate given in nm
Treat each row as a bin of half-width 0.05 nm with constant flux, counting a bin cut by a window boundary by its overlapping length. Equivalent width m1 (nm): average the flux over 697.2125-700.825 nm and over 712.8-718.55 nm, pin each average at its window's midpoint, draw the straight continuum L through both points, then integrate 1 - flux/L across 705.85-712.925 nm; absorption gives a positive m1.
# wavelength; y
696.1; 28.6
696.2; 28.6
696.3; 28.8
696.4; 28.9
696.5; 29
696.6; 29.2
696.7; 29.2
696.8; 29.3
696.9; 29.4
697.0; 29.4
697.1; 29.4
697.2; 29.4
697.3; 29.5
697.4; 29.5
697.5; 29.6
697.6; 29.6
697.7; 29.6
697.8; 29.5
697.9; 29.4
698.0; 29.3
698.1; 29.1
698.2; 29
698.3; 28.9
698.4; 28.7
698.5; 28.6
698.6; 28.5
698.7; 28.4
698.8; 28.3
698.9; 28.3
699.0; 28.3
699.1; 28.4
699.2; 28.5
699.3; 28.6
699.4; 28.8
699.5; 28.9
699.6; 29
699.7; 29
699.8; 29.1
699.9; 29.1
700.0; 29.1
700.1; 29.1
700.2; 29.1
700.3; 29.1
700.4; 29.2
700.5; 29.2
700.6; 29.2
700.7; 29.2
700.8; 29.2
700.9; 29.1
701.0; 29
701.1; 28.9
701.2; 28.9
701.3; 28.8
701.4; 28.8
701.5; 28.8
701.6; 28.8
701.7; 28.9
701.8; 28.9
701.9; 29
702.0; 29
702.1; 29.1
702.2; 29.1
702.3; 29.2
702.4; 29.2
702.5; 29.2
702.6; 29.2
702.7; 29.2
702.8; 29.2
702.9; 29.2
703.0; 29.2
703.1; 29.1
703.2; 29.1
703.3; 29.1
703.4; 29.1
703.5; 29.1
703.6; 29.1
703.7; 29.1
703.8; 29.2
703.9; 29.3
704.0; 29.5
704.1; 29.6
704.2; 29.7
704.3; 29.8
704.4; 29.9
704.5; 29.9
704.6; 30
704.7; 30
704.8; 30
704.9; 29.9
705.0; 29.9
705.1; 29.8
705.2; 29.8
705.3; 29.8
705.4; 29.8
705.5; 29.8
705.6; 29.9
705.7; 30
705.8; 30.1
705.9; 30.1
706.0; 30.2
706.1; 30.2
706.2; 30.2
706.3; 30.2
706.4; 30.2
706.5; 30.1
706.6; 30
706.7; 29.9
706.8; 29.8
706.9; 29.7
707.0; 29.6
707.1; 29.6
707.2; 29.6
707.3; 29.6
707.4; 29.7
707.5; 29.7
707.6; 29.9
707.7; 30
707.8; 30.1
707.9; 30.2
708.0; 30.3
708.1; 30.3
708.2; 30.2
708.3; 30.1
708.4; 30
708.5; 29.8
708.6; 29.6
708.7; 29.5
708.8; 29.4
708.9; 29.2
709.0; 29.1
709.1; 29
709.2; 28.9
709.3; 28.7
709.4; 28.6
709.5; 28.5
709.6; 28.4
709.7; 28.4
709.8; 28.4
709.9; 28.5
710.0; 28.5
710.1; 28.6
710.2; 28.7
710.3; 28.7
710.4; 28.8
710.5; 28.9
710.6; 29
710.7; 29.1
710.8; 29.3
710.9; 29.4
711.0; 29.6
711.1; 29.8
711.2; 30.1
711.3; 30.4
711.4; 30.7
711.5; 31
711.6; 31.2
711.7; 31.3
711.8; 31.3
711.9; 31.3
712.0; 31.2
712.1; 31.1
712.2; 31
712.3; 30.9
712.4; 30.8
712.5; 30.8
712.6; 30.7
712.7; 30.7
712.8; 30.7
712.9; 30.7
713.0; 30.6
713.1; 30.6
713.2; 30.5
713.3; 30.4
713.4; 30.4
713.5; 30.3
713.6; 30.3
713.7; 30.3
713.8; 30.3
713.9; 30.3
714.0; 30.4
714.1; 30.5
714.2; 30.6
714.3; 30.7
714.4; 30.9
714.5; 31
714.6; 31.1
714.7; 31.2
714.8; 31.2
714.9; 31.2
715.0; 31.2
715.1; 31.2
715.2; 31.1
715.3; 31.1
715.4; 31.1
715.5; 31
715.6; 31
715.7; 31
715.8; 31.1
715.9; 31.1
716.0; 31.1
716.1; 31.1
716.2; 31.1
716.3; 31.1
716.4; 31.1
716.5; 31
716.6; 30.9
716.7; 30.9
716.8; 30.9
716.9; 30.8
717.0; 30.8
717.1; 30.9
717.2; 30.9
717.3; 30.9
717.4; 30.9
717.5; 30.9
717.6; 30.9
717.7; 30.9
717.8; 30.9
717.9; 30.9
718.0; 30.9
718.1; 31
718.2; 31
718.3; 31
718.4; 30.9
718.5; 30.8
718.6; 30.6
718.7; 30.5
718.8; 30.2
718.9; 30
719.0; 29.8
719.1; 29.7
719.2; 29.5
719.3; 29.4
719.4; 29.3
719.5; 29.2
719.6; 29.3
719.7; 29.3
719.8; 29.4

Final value 0.08 nm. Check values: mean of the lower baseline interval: 29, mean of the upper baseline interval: 30.9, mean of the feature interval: 29.8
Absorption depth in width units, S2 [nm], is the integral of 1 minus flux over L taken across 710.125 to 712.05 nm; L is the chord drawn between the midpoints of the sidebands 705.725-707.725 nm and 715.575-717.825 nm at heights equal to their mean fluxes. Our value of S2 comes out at 0.03 nm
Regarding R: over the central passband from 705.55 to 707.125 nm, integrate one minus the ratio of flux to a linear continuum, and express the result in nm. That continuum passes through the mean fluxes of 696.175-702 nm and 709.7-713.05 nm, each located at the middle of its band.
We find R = -0.020 nm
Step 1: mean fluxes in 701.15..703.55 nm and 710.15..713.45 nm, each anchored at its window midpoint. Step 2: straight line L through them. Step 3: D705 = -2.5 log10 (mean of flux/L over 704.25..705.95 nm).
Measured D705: -0.02 mag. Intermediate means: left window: 29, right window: 30.3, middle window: 29.9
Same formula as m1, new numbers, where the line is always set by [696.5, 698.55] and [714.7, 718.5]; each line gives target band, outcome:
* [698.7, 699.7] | 0.03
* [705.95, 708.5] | 0.02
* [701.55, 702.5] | 0.02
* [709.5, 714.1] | 0.08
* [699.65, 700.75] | 0.01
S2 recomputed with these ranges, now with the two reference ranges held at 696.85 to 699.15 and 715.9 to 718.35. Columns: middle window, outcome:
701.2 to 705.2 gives 0.03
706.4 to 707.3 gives 0.00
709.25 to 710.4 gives 0.06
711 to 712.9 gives -0.02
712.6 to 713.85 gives 0.00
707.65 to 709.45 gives 0.03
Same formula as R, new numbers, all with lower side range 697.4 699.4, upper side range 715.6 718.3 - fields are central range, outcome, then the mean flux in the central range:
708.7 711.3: 0.10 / 29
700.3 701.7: 0.01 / 29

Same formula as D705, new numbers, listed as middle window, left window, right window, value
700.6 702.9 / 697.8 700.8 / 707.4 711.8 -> 0.00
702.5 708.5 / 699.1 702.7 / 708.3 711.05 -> -0.03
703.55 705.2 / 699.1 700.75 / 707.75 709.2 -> -0.01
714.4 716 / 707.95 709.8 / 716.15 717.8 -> -0.02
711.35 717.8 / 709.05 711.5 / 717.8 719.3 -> -0.04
